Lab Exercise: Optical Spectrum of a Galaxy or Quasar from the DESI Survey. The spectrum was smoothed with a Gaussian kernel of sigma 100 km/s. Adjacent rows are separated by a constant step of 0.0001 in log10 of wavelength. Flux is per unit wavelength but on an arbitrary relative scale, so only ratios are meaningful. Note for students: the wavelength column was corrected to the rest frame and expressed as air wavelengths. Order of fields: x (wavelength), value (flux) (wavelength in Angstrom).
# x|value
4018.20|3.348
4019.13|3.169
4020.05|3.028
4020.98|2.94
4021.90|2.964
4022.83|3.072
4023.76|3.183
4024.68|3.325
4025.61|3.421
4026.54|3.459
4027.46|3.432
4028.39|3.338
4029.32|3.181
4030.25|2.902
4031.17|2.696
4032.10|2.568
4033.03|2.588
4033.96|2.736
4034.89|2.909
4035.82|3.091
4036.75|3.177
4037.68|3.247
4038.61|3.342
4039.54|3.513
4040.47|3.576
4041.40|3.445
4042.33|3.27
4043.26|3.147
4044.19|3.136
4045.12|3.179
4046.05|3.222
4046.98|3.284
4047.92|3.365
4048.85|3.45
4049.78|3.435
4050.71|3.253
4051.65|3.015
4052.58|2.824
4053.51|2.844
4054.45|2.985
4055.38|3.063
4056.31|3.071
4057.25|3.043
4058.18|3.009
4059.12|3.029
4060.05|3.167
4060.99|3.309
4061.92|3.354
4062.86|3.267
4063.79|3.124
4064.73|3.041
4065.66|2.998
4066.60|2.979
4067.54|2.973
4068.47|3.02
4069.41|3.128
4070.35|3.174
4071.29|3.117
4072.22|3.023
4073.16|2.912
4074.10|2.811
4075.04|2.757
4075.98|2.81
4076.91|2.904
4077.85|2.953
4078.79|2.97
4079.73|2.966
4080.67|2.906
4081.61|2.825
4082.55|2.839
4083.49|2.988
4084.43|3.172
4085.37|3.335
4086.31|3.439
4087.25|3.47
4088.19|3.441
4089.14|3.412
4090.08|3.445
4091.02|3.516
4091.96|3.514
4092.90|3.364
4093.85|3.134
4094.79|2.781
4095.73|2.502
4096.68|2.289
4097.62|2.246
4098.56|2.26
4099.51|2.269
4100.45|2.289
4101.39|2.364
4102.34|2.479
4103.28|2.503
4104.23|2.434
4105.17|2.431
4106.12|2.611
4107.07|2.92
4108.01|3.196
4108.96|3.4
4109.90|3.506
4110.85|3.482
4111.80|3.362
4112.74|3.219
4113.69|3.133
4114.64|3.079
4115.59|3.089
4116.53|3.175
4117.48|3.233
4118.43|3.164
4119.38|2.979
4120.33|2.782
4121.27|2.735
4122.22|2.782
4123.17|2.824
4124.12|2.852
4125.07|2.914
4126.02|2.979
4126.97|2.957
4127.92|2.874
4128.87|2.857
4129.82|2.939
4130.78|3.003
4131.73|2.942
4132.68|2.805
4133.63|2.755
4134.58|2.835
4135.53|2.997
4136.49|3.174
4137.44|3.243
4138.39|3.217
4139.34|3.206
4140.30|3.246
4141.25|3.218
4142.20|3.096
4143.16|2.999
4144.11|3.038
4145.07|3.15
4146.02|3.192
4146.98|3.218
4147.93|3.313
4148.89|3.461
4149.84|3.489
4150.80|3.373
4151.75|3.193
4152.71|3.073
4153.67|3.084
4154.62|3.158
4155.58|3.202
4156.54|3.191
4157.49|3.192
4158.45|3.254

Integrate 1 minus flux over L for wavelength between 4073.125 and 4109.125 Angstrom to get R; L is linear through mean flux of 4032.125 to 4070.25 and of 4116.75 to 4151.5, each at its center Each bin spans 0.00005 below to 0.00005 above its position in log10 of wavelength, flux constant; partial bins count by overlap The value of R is 2.4 Angstrom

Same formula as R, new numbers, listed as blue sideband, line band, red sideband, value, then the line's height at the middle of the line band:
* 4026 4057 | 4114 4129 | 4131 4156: 0.9 Angstrom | 3.14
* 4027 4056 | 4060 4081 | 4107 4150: 0.6 Angstrom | 3.12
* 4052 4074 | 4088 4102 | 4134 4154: 1.2 Angstrom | 3.11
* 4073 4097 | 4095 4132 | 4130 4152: 3.0 Angstrom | 3.1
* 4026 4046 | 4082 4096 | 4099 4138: -1.1 Angstrom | 3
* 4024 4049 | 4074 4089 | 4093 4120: -0.4 Angstrom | 2.97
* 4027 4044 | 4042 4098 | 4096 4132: -1.5 Angstrom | 3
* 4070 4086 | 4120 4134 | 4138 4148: 1.1 Angstrom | 3.12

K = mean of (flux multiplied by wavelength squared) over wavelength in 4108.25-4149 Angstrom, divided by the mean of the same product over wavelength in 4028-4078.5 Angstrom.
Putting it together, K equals 1.03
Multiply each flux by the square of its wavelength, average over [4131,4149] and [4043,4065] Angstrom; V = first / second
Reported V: 1.03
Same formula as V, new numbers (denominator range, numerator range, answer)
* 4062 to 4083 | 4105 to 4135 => 1.03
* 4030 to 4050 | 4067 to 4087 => 0.97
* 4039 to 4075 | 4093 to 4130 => 0.93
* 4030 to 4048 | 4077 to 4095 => 1.04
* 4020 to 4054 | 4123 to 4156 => 1.03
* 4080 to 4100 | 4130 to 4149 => 1.06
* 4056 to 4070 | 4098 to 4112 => 0.91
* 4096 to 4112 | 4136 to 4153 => 1.22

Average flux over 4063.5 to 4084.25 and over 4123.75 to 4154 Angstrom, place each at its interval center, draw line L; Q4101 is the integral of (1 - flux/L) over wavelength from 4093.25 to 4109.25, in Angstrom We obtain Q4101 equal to 2.3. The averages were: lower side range 2.97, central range 2.59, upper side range 3.08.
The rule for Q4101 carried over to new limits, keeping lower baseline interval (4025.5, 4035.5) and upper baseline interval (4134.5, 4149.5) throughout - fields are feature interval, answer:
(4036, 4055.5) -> -1.3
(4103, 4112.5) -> 0.4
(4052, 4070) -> -0.1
